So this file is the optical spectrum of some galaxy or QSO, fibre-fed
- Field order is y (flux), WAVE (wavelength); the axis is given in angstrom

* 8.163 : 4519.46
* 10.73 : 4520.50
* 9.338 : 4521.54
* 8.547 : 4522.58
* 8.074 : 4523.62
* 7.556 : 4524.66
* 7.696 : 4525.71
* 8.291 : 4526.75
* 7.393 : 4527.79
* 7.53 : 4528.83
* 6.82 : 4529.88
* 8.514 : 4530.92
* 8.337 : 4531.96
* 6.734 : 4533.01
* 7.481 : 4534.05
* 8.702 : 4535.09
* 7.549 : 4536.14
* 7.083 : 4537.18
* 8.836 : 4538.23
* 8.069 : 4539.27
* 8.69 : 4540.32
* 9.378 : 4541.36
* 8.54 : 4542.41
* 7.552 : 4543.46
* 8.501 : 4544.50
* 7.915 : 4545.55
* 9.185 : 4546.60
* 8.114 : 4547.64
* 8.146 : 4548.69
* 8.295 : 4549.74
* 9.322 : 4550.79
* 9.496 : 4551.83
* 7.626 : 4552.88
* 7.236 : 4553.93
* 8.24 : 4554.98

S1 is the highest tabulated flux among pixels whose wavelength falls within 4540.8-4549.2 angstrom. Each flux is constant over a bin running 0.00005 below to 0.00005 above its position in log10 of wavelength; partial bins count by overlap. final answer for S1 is 9.378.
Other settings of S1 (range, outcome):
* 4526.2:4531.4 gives 8.514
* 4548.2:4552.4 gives 9.496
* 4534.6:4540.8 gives 8.836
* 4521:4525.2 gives 9.338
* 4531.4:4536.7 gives 8.702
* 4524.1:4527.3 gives 8.291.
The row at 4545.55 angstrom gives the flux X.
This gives 7.915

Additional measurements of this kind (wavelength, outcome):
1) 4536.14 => 7.549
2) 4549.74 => 8.295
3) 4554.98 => 8.24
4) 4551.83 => 9.496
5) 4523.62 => 8.074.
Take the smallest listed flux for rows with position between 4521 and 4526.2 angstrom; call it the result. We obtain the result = 7.556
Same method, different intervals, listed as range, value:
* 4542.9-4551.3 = 7.552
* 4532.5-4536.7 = 6.734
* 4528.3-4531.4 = 6.82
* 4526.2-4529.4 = 7.393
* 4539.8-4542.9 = 8.54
